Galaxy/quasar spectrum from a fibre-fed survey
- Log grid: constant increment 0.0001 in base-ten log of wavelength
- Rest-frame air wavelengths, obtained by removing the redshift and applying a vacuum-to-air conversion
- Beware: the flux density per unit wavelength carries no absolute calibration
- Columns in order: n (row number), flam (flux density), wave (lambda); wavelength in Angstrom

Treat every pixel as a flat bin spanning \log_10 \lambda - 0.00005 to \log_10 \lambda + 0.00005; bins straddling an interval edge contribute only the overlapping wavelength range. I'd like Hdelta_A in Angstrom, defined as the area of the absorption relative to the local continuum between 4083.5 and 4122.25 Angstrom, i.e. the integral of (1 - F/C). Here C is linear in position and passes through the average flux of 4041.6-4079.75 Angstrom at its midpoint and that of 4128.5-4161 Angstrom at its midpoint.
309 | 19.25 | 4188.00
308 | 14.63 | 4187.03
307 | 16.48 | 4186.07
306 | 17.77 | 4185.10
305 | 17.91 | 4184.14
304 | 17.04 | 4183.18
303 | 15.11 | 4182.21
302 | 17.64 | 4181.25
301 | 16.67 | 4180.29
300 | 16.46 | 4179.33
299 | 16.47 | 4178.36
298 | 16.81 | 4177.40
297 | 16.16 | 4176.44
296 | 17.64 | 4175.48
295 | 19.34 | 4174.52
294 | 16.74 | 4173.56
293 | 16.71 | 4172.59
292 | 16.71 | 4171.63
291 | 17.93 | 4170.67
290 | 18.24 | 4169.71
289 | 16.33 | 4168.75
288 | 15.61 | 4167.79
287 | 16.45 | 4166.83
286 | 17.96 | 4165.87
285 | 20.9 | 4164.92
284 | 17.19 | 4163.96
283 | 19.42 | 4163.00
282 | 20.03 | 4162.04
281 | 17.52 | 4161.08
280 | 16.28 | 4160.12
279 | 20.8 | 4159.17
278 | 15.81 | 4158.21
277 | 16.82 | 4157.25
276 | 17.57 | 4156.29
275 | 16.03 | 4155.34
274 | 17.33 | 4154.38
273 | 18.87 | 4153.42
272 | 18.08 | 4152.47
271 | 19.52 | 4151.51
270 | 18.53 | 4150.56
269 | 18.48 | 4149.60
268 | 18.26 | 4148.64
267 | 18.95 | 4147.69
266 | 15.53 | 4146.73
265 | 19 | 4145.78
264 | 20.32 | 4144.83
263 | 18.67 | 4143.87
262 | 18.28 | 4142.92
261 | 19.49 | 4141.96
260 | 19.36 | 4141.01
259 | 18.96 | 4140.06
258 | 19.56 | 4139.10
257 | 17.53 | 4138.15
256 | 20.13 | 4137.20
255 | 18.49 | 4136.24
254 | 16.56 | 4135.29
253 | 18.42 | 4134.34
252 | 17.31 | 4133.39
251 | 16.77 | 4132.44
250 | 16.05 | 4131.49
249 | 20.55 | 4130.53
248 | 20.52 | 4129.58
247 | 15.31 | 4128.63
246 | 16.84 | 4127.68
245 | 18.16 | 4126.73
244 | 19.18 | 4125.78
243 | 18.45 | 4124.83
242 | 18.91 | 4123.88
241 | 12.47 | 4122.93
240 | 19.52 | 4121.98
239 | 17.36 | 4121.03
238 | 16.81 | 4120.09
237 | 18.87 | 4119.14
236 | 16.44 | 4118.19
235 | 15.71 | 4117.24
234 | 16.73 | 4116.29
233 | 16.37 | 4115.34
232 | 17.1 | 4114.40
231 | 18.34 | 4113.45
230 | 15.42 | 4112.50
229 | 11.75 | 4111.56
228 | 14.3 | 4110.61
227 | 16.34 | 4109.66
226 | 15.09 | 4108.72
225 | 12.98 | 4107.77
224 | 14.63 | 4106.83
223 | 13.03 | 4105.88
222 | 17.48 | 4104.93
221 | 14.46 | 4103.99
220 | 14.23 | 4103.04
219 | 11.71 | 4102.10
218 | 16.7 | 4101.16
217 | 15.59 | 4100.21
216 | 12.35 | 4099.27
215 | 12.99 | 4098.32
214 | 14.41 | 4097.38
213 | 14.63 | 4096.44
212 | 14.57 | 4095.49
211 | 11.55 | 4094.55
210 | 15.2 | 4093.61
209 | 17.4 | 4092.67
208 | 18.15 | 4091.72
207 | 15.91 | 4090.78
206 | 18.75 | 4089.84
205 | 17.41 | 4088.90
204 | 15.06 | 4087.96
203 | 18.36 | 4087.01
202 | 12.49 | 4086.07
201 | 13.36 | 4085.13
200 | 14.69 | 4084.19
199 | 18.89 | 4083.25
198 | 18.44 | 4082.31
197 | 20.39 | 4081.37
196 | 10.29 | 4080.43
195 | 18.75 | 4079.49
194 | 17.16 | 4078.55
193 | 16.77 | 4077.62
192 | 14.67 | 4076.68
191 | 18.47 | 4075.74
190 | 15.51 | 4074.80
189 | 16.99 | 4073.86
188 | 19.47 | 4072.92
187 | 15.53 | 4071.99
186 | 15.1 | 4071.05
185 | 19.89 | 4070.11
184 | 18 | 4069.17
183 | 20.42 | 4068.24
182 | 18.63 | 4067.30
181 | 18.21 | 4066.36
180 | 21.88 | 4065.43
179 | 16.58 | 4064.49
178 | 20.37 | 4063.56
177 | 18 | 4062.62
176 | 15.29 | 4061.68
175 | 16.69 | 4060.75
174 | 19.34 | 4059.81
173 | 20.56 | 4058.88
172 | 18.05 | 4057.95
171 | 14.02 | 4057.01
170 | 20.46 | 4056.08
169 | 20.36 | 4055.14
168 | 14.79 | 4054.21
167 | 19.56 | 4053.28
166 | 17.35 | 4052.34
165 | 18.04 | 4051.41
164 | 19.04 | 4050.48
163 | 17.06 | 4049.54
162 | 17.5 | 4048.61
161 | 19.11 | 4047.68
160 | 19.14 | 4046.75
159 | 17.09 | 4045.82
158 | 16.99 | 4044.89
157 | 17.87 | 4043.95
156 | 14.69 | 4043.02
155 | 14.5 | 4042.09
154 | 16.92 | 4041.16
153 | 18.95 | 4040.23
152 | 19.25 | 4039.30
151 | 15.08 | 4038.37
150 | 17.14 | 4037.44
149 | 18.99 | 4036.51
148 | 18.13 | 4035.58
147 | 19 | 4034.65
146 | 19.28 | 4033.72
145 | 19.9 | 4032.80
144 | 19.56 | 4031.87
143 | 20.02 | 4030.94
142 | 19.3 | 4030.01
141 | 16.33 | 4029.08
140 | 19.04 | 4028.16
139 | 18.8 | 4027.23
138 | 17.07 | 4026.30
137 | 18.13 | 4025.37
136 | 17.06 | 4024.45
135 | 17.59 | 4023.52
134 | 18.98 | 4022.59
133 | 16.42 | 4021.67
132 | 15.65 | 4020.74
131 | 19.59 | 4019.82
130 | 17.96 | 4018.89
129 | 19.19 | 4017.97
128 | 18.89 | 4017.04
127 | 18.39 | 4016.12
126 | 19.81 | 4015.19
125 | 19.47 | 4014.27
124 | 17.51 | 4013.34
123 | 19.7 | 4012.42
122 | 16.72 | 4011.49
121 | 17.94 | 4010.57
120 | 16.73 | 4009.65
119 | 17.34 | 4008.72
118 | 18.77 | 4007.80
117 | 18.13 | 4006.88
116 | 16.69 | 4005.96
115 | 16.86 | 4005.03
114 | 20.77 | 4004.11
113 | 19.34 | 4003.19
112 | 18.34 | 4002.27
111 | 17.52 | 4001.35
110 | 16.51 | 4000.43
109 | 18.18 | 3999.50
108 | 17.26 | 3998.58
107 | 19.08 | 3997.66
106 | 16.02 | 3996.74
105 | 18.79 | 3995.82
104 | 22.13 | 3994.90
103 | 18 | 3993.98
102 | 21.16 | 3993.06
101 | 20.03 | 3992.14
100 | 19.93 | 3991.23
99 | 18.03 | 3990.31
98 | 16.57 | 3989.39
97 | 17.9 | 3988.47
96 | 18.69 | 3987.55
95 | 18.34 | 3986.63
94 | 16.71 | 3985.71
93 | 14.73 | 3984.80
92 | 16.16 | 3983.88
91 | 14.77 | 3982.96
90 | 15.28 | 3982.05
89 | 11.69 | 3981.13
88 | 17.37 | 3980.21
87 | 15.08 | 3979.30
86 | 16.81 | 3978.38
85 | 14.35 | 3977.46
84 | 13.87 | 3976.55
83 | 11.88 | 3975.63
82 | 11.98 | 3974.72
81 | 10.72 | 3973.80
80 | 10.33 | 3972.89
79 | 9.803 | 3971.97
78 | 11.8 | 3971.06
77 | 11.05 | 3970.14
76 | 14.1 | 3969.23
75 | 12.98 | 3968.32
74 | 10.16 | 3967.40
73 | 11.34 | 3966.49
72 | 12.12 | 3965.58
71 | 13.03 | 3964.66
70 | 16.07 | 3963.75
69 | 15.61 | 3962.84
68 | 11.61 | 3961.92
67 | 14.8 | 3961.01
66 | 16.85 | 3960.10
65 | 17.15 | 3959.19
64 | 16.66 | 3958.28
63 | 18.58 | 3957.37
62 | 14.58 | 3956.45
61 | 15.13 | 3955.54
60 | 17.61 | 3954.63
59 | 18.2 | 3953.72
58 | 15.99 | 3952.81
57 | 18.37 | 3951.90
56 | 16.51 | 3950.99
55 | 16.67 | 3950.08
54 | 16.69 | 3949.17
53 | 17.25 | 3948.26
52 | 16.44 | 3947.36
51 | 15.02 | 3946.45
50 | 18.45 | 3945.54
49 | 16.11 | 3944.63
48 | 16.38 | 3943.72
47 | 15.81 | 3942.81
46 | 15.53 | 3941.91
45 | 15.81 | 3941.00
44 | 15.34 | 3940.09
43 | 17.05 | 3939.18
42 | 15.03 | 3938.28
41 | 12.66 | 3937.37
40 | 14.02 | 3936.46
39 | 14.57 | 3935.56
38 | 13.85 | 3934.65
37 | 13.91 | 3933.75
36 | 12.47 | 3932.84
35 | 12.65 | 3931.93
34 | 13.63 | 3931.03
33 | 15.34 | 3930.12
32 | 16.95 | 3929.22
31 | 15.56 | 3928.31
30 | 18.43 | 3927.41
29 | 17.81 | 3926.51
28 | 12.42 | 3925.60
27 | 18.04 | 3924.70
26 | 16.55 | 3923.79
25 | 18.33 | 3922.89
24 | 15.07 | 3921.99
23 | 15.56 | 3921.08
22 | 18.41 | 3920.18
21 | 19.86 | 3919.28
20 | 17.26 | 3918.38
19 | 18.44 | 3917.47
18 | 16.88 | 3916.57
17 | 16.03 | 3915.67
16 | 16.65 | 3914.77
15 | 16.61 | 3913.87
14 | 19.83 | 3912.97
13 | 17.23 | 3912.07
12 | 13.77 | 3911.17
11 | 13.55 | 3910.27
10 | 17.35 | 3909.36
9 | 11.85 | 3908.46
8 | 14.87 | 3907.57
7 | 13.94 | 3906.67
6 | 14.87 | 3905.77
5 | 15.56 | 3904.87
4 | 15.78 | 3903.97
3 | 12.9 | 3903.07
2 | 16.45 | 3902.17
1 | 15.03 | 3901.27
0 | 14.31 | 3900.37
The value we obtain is 5.41 Angstrom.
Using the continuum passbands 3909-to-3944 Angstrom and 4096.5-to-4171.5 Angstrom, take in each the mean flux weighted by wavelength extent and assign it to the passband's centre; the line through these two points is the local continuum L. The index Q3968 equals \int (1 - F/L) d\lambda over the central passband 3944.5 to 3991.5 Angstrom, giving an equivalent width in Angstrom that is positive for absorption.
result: 3.0 Angstrom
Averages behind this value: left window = 15.9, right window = 17.1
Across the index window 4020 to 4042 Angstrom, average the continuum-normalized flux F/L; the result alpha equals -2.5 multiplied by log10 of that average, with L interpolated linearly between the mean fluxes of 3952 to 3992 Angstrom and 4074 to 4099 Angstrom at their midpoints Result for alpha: -0.173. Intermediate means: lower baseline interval 14.9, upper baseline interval 15.9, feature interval 18.1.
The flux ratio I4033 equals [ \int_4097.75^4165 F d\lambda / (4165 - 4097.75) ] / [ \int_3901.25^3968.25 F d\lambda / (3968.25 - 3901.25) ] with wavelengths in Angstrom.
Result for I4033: 1.10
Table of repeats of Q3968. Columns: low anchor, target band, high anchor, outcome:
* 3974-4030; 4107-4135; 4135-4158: 2.1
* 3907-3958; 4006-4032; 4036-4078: -1.4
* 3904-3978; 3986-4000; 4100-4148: -2.6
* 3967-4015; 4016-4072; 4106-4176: -4.3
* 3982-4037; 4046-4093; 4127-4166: 1.8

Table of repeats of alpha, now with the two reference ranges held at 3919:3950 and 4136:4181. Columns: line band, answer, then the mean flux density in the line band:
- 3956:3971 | 0.14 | 14.1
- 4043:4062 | -0.06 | 17.9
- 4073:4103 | 0.10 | 15.8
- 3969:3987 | 0.17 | 13.8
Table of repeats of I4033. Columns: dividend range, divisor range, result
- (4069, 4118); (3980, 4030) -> 0.88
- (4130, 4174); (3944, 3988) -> 1.21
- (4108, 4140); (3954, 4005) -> 1.09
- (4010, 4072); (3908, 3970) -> 1.16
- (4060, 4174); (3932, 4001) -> 1.10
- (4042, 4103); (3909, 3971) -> 1.08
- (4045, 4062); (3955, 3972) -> 1.29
